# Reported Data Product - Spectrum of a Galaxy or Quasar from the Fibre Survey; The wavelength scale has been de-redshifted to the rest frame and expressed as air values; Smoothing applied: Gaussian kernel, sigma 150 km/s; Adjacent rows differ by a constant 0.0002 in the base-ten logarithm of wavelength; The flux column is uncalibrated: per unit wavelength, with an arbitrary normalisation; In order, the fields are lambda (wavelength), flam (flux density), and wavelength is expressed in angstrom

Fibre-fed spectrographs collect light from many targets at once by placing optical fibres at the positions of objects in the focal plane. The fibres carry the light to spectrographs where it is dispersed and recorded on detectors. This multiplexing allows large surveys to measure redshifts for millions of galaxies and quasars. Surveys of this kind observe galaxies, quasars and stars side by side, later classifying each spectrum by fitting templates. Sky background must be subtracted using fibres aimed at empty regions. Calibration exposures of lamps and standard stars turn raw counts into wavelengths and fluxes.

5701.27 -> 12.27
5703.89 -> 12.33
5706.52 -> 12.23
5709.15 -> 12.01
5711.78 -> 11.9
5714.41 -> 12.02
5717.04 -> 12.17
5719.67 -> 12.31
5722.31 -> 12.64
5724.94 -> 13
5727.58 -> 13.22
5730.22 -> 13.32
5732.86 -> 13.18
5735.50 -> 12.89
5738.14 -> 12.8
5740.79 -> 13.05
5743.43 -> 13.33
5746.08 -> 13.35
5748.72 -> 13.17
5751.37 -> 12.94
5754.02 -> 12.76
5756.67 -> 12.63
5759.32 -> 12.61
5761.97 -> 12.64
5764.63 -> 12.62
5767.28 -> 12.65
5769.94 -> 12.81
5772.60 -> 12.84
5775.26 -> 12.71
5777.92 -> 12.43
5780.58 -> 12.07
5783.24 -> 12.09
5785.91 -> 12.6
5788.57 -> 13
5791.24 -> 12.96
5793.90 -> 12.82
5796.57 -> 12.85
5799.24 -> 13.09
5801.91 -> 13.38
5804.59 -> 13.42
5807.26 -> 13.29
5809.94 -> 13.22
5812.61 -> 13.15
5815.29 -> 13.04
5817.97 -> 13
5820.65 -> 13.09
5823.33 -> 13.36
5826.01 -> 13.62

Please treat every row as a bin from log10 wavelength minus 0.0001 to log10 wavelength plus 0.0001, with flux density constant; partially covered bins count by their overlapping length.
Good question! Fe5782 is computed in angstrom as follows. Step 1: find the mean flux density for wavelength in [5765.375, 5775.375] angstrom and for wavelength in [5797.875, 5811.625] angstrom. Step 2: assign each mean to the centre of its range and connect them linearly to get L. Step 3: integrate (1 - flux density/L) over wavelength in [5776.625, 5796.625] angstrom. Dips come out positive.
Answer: 0.63 angstrom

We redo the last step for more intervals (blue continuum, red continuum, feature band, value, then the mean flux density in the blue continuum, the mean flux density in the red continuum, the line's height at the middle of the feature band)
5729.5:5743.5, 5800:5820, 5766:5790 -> 1.0 angstrom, 13.1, 13.2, 13.1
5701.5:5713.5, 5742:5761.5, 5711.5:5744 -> -0.7 angstrom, 12.1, 13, 12.5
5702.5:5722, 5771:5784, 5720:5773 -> -2.6 angstrom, 12.2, 12.5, 12.3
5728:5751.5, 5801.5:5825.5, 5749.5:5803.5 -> 1.8 angstrom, 13.1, 13.2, 13.2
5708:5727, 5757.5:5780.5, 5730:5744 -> -0.7 angstrom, 12.3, 12.6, 12.4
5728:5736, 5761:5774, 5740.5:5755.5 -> -0.2 angstrom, 13.2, 12.7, 13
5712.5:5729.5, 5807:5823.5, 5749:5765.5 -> 0.1 angstrom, 12.6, 13.1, 12.8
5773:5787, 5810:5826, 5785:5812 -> -0.6 angstrom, 12.4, 13.2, 12.8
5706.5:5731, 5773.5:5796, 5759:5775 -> -0.2 angstrom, 12.5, 12.6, 12.6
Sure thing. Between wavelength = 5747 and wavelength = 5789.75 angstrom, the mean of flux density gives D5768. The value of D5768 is 12.7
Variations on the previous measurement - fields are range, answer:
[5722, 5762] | 13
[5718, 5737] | 12.9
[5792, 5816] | 13.1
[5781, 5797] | 12.7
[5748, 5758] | 12.9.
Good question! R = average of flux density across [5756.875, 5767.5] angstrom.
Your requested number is 12.6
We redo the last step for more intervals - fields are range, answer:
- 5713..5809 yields 12.8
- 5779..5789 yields 12.4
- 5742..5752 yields 13.2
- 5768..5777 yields 12.8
